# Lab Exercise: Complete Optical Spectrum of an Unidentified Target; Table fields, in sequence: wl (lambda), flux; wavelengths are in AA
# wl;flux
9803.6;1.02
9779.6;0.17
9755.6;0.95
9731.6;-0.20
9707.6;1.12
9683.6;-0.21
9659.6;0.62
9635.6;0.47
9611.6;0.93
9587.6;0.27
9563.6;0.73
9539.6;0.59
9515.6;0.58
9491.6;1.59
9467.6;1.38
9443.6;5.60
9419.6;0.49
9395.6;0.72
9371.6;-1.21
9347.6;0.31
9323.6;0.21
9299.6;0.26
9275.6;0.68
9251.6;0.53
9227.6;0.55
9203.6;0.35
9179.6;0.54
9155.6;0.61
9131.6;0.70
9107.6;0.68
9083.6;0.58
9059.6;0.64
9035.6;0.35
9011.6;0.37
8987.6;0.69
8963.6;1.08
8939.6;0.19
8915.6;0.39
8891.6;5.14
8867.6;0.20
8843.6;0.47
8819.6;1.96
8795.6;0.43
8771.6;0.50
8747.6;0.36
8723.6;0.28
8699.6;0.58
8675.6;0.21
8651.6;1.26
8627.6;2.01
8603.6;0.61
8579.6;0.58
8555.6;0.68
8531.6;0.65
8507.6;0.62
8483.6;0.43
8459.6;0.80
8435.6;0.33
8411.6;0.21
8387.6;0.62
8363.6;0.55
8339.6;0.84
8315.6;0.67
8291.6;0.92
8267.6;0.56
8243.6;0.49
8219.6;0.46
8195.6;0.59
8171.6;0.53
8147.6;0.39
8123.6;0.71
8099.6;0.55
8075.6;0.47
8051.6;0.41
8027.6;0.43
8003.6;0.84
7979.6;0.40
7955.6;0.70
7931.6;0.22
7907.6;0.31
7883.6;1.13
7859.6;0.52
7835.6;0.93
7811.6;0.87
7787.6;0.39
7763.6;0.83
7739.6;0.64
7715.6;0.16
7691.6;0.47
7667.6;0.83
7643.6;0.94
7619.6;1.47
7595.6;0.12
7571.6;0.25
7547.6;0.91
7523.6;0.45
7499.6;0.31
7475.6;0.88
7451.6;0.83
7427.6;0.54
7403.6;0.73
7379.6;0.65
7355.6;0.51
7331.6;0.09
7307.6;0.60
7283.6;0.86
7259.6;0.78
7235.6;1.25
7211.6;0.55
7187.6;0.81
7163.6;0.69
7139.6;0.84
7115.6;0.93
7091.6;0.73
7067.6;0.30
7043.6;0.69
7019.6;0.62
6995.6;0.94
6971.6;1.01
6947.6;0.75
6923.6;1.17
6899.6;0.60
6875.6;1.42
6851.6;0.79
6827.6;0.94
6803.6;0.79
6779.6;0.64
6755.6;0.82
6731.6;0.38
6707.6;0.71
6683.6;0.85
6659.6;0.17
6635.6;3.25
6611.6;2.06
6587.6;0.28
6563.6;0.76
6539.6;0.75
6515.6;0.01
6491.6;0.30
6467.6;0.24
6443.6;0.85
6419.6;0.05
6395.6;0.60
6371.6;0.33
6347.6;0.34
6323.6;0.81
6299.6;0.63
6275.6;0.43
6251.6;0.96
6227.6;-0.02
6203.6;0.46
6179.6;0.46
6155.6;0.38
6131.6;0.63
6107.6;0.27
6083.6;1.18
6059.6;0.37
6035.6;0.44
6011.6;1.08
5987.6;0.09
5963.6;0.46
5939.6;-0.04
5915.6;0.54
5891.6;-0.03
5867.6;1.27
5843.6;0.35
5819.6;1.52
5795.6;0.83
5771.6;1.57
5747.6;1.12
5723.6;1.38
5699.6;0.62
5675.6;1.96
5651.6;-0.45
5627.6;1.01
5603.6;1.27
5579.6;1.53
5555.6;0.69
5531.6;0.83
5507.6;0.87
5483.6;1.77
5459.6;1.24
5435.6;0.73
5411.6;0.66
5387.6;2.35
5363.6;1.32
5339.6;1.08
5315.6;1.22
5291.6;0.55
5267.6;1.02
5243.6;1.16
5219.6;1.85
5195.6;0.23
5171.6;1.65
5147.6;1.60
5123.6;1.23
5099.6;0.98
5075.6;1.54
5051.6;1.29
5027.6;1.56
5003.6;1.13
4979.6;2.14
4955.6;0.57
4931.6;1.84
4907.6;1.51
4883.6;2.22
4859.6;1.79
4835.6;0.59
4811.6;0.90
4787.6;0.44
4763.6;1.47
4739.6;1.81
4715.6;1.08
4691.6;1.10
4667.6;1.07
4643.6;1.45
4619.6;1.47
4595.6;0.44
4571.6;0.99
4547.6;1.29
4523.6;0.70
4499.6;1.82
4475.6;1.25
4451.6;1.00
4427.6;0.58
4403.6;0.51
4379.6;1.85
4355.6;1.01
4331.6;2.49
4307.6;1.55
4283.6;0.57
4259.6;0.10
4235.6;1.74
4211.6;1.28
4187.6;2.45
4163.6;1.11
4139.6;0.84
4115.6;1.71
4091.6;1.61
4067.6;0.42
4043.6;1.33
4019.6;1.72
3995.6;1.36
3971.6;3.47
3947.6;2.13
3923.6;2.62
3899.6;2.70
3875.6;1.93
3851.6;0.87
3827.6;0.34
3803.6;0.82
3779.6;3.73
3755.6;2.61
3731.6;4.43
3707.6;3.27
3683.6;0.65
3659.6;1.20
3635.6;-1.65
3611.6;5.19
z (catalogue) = 0.78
